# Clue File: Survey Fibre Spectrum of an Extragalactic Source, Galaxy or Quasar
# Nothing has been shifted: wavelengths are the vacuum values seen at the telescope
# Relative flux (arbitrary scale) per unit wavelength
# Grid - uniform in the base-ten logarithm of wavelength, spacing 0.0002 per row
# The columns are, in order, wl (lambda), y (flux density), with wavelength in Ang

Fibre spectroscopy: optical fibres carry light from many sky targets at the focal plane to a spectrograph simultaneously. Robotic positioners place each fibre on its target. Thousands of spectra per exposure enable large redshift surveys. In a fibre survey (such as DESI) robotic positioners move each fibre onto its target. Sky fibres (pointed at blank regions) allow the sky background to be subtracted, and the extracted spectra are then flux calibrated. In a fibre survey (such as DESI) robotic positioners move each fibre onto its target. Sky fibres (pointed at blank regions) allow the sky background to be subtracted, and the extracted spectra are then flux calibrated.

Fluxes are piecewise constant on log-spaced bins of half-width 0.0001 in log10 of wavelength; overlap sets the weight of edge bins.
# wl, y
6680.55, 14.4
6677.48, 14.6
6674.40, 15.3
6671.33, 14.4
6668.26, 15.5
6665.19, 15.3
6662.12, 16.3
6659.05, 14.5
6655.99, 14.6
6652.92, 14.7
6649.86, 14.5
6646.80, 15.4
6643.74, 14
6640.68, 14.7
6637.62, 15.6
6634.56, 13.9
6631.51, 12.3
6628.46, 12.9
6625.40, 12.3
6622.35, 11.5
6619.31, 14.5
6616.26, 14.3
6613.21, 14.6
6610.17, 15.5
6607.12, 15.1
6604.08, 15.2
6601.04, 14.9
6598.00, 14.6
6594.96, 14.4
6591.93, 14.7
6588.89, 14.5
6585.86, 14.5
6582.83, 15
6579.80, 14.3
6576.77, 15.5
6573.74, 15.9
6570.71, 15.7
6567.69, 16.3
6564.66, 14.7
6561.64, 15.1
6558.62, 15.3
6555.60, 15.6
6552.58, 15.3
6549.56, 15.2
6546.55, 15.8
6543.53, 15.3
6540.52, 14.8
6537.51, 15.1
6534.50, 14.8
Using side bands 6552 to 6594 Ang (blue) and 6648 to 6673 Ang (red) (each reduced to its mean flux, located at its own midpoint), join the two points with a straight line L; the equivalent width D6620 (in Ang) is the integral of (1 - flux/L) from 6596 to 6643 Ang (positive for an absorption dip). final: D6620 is 2.9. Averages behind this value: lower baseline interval 15.2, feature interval 14.1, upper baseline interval 15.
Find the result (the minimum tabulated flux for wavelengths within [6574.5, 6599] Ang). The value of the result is 14.3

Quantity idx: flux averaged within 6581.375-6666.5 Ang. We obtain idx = 14.4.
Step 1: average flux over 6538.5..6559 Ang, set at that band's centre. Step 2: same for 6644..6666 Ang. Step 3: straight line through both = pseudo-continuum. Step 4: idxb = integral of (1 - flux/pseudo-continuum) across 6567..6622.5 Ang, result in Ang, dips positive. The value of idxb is 1.2 Ang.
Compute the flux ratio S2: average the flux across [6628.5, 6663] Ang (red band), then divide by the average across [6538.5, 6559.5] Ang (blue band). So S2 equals 0.9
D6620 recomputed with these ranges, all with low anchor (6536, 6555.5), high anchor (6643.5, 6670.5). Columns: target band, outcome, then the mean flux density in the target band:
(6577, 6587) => 0.3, 14.7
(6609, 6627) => 1.6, 13.7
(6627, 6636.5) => 1.2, 13.2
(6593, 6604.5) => 0.3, 14.7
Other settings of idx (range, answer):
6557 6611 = 15.1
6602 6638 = 13.9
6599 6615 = 15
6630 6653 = 14.4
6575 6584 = 15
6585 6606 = 14.7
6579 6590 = 14.6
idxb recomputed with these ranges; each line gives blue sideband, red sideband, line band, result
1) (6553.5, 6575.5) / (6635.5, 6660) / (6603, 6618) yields 0.15 Ang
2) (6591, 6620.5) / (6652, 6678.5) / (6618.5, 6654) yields 2.57 Ang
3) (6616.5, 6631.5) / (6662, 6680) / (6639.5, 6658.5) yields -0.78 Ang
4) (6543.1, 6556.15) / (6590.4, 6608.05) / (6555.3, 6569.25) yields -0.10 Ang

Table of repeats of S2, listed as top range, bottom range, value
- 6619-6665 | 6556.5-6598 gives 0.94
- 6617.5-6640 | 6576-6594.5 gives 0.91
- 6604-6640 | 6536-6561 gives 0.91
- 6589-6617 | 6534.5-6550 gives 0.97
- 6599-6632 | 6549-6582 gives 0.91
